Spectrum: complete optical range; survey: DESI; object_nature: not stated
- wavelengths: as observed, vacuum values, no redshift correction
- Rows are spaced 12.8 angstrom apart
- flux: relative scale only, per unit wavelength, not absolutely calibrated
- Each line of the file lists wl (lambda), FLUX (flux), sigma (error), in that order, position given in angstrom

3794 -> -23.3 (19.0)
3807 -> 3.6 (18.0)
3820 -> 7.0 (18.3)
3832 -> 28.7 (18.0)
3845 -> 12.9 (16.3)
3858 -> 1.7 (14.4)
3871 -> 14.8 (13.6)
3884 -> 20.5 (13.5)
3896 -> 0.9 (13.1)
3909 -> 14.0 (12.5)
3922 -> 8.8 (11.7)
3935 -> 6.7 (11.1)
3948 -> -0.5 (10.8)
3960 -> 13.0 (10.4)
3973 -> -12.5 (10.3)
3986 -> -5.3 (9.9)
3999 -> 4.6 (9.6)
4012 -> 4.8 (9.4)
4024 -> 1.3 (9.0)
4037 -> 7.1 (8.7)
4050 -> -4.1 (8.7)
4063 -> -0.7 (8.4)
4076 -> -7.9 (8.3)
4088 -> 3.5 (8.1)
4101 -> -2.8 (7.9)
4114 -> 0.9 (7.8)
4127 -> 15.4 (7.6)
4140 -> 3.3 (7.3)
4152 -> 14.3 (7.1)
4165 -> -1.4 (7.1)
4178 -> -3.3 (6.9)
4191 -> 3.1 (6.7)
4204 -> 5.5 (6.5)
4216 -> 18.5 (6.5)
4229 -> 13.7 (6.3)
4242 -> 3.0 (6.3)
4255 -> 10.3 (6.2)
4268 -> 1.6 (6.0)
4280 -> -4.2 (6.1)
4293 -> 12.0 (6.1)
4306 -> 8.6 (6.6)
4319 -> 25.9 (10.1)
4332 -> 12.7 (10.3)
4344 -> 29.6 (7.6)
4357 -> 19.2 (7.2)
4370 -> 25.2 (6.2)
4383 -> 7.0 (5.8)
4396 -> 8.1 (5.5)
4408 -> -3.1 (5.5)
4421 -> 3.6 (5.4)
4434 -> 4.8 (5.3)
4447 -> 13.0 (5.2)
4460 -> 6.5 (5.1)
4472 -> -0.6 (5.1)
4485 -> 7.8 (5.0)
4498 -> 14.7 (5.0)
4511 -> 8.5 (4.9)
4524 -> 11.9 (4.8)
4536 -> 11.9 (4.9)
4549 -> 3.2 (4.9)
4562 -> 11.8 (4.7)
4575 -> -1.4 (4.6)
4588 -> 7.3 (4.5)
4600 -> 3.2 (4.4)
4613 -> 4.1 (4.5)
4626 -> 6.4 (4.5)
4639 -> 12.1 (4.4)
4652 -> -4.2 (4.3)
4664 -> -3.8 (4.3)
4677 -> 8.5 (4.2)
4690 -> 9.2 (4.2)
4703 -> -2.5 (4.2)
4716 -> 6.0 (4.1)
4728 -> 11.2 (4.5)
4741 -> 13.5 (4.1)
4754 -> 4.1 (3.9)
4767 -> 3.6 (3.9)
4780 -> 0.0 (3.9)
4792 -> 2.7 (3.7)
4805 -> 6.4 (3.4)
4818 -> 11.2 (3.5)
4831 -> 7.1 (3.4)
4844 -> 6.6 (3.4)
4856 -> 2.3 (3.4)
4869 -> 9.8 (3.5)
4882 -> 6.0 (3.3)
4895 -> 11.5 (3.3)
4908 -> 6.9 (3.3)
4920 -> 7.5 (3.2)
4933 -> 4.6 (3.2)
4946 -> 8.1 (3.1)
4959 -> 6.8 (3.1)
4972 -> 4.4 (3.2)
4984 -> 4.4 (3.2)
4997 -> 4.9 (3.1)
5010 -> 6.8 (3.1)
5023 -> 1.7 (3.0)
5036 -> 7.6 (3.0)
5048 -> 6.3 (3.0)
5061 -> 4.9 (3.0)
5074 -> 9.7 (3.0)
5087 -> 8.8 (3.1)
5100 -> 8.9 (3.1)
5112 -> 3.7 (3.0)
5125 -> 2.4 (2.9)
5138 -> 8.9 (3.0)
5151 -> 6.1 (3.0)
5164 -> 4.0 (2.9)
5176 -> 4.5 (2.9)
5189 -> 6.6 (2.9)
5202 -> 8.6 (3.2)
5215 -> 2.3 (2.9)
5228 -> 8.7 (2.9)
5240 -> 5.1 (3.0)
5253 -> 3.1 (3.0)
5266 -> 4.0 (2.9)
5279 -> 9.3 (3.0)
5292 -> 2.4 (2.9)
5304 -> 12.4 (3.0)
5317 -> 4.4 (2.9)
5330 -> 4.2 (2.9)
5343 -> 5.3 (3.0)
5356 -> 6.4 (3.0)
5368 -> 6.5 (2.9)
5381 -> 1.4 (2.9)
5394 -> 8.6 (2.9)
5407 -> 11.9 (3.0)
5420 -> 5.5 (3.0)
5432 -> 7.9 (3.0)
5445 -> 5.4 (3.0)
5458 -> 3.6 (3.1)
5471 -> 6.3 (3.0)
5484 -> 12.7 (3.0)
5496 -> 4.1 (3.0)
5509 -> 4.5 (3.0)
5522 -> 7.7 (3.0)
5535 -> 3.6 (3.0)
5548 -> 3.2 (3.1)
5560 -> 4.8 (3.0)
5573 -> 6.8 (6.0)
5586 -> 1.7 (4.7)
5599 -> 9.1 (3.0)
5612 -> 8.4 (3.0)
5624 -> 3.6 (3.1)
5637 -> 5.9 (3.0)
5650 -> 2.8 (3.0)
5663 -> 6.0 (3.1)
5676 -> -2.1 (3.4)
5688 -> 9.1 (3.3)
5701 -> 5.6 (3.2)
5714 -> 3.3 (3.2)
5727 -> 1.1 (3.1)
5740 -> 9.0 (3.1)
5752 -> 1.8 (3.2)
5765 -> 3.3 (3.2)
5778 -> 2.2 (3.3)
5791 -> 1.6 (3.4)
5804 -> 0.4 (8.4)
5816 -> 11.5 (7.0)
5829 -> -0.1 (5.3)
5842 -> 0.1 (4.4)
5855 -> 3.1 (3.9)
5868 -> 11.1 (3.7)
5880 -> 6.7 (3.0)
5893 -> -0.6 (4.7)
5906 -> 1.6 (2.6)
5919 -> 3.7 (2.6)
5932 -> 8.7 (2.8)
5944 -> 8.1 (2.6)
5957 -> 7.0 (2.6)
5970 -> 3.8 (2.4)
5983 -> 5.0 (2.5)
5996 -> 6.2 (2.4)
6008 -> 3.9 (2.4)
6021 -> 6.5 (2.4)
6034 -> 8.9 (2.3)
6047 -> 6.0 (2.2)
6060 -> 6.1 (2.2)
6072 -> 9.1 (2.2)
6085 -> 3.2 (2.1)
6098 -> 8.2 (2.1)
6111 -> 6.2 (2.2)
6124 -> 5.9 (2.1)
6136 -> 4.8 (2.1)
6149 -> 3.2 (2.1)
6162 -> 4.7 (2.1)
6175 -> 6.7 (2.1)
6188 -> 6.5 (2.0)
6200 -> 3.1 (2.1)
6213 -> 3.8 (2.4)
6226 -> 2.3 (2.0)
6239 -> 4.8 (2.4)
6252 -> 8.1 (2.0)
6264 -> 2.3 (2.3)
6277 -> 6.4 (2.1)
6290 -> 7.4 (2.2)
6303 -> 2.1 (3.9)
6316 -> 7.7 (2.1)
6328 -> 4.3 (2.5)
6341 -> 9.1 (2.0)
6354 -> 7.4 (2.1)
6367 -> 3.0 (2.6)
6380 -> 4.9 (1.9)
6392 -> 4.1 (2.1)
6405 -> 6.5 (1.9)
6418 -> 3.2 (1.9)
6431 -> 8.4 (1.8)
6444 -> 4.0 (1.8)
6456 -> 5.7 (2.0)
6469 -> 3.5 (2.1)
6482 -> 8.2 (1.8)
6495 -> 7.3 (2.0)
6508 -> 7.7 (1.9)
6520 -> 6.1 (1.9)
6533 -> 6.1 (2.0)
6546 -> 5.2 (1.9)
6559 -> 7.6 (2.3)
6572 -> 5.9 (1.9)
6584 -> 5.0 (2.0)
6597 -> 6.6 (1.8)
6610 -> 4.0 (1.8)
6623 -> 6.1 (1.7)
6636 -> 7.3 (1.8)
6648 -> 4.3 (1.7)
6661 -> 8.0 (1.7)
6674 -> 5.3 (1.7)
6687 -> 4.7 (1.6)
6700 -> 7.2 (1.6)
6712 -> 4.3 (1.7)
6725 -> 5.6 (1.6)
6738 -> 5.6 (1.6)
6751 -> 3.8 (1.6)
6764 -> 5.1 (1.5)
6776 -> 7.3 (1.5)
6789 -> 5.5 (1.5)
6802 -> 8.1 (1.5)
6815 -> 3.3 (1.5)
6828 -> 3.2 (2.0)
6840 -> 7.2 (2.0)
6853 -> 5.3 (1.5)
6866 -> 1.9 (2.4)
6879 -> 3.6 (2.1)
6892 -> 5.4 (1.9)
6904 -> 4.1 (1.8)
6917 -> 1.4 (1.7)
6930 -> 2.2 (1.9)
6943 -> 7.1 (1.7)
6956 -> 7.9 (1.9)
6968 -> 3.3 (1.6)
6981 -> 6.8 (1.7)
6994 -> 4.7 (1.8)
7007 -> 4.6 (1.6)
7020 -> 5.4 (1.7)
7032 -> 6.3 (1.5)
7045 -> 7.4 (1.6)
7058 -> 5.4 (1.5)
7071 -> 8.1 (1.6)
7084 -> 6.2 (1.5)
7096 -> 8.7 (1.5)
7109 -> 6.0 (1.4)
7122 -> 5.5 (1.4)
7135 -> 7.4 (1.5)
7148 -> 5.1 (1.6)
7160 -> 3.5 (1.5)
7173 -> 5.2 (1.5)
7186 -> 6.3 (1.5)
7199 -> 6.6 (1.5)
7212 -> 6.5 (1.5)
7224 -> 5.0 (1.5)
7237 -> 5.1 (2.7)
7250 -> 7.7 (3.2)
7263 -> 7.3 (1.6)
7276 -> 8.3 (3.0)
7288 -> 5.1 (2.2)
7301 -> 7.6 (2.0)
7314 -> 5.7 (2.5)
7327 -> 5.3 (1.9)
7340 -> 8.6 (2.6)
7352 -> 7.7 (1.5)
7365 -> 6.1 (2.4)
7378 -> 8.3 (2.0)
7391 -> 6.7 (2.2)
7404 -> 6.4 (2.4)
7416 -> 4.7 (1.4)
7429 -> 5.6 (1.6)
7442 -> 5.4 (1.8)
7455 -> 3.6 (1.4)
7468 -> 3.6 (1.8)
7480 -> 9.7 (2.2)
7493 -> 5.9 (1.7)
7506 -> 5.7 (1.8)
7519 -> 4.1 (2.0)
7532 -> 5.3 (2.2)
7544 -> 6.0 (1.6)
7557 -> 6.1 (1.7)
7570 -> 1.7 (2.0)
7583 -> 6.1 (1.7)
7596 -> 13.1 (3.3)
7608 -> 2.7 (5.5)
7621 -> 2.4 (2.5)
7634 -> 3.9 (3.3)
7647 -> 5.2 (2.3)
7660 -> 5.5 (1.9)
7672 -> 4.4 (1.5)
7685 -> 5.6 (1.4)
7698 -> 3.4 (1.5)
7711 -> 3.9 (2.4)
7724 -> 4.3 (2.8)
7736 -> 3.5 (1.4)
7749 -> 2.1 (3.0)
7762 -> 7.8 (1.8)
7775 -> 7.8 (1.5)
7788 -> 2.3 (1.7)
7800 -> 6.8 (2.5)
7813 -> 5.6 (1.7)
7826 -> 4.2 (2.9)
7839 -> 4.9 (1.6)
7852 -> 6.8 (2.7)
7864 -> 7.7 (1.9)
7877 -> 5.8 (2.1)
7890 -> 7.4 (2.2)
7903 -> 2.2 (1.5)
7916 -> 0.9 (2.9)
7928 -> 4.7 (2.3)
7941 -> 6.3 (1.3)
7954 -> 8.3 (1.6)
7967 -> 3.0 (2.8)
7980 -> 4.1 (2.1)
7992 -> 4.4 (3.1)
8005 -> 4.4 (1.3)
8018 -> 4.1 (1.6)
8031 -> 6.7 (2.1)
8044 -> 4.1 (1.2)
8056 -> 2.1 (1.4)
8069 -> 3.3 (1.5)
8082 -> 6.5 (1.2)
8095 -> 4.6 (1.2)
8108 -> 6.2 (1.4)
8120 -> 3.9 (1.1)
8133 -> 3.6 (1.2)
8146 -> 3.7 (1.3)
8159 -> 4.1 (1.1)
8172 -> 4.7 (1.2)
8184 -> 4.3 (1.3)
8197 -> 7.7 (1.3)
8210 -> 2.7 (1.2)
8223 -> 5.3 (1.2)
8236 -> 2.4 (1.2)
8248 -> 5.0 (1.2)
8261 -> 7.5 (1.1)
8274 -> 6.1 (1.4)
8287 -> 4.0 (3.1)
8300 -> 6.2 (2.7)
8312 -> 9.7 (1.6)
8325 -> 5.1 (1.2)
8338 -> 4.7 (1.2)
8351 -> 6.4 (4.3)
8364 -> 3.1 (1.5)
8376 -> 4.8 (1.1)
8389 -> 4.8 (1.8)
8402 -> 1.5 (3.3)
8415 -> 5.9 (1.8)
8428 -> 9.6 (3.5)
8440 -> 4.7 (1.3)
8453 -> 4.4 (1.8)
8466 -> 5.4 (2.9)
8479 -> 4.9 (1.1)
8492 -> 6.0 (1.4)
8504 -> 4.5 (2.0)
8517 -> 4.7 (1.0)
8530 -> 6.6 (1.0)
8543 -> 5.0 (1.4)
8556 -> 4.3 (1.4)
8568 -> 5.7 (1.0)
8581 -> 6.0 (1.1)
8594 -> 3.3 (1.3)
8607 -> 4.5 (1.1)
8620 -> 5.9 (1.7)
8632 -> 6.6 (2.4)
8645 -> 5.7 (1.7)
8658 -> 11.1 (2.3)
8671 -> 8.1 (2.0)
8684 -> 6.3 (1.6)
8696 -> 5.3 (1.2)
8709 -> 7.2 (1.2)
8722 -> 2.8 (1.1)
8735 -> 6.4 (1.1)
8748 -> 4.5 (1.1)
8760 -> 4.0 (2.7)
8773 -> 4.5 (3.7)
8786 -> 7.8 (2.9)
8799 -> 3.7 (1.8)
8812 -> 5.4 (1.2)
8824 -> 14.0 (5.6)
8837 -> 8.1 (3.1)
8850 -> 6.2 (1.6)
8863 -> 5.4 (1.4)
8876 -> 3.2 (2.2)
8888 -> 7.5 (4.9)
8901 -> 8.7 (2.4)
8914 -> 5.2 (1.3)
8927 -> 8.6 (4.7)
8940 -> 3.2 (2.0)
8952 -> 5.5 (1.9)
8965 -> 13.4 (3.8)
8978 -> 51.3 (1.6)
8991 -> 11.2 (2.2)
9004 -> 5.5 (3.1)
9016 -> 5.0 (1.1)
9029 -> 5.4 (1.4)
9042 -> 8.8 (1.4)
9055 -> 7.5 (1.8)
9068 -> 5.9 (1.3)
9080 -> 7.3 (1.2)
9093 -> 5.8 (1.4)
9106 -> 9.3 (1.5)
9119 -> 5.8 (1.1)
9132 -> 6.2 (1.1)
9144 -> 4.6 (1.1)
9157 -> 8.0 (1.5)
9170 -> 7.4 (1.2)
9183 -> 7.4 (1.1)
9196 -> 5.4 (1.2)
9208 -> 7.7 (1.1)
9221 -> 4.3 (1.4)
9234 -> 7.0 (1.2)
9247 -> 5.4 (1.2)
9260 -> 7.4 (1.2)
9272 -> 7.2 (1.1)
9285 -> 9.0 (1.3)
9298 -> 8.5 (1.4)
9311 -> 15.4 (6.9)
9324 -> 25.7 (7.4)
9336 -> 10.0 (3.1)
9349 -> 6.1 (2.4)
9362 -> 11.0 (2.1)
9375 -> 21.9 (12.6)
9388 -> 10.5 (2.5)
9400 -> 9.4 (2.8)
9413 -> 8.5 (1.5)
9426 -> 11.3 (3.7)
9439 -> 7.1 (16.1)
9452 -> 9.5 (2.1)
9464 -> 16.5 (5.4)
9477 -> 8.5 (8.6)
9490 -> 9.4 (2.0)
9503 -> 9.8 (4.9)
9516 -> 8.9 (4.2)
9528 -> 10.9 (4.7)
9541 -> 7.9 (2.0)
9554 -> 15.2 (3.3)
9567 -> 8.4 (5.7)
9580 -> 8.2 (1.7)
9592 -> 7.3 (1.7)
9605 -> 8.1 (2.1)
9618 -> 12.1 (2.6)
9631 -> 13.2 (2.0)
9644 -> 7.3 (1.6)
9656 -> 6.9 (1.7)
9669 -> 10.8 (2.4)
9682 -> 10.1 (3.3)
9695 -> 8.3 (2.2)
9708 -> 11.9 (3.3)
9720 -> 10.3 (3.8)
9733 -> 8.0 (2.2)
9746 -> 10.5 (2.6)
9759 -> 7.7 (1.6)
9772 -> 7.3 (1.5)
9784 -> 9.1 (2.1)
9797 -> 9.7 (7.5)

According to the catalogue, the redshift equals 1.41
